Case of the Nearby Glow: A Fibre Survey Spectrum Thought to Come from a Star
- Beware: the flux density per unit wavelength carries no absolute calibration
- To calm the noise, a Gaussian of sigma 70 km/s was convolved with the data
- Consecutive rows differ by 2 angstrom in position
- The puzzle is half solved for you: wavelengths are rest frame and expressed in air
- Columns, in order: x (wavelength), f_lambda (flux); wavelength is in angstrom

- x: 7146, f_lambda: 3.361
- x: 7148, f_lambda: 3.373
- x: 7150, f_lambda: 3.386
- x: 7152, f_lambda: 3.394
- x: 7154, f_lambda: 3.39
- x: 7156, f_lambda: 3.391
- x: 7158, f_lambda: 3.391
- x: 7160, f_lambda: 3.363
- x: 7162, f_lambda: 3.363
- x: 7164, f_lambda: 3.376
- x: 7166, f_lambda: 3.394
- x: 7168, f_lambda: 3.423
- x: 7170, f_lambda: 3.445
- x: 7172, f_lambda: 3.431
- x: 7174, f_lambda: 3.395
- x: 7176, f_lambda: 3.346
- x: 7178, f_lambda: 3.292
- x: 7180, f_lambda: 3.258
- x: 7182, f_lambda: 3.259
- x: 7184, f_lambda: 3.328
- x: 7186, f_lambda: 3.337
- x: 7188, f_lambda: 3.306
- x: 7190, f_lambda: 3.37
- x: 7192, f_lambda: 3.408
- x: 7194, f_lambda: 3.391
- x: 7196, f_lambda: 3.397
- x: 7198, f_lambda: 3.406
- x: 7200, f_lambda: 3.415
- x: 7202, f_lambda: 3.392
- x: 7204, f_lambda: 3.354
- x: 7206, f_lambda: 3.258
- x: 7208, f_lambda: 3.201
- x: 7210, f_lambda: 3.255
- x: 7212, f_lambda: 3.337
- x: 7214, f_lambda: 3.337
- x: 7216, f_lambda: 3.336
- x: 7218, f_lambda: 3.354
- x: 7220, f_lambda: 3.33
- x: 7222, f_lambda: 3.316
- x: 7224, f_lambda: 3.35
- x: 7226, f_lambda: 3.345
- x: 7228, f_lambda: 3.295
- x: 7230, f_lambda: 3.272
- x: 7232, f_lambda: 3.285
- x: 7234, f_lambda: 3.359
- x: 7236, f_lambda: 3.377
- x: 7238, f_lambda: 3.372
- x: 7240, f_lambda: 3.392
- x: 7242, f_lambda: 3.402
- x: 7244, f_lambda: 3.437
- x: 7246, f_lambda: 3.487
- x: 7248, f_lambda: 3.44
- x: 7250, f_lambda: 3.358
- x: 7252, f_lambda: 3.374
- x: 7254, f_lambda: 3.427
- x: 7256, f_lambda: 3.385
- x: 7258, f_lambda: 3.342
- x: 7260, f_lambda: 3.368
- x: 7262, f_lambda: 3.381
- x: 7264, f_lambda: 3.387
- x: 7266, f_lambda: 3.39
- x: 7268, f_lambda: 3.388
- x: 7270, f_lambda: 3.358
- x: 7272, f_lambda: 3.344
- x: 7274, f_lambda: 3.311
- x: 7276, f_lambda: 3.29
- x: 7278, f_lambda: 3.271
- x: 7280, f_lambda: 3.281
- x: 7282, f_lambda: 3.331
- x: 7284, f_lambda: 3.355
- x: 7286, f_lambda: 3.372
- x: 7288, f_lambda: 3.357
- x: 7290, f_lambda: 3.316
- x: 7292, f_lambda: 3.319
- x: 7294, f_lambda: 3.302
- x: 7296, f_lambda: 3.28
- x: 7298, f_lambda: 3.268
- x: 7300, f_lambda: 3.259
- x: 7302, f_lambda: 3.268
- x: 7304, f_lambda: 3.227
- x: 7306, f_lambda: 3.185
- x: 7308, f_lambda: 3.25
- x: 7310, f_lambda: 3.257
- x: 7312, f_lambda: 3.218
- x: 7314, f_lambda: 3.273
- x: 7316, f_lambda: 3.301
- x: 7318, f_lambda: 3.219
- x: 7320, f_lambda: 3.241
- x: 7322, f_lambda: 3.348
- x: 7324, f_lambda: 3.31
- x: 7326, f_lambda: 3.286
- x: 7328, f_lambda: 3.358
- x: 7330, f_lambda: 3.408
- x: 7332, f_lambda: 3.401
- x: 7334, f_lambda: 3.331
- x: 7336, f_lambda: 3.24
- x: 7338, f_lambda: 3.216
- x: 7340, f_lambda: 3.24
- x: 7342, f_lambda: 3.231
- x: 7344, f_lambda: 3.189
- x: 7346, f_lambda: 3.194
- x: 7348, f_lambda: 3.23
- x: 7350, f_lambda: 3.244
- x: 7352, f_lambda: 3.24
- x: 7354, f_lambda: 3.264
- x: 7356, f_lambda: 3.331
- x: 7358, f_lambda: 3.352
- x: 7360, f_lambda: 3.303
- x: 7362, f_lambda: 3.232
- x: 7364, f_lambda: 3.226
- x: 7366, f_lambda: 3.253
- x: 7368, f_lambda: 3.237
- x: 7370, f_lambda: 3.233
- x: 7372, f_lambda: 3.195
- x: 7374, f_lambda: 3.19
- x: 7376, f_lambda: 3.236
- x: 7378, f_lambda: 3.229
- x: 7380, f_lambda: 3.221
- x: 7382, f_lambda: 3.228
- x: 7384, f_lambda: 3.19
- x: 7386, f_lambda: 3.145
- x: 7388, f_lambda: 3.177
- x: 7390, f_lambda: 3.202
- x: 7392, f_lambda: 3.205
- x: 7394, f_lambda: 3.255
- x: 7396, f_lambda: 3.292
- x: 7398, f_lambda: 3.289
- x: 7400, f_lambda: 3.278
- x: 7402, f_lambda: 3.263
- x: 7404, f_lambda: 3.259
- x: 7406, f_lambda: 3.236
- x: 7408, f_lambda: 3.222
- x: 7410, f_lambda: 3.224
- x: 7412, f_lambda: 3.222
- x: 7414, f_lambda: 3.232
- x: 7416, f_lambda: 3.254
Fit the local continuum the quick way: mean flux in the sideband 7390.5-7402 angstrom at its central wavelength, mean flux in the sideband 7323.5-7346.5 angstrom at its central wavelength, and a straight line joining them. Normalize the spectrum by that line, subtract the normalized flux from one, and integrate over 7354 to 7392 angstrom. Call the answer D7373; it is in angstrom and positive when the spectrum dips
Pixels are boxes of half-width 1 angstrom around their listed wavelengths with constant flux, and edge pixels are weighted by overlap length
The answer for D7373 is 0.44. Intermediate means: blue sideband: 3.29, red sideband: 3.26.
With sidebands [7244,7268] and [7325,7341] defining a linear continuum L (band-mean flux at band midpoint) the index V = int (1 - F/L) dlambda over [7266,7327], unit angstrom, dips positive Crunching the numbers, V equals 1.0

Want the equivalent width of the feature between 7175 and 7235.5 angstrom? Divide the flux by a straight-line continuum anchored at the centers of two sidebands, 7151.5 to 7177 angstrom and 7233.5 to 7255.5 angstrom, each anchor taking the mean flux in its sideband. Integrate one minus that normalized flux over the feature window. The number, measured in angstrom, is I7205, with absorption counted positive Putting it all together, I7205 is 1.2 angstrom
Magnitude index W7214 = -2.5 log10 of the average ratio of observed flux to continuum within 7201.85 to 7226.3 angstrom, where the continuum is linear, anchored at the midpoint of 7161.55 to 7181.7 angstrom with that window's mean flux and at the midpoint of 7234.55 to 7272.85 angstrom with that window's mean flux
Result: 0.02 mag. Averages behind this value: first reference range 3.37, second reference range 3.39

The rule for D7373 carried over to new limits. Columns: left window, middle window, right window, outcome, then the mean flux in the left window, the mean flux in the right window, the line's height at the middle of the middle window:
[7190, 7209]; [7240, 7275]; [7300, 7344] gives -0.7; 3.36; 3.27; 3.32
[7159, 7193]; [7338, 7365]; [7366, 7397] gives -0.1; 3.36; 3.22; 3.24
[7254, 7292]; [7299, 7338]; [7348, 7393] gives 0.1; 3.35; 3.23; 3.29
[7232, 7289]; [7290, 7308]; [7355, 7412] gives 0.3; 3.37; 3.24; 3.33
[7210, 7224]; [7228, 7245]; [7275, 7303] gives -0.2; 3.33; 3.3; 3.32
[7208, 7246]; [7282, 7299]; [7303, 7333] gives -0.1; 3.34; 3.29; 3.3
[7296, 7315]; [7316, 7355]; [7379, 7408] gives -0.4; 3.25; 3.23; 3.24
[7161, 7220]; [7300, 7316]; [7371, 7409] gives 0.2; 3.35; 3.23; 3.28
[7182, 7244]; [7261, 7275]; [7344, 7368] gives -0.2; 3.34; 3.26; 3.31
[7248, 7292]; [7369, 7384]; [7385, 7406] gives 0.2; 3.35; 3.24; 3.25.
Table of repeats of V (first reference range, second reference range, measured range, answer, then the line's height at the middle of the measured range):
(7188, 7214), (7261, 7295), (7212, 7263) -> -0.3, 3.34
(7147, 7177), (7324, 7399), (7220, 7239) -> 0.1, 3.34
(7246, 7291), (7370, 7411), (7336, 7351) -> 0.3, 3.28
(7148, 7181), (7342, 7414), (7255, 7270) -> -0.3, 3.31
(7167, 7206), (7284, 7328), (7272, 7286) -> -0.1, 3.3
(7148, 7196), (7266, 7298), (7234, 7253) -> -0.4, 3.34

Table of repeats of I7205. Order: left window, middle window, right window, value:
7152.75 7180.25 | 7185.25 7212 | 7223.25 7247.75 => 0.2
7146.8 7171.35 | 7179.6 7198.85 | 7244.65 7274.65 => 0.2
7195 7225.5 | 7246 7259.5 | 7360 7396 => -0.4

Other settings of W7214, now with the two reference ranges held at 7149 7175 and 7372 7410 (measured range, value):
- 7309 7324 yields 0.005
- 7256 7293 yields -0.010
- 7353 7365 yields -0.011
